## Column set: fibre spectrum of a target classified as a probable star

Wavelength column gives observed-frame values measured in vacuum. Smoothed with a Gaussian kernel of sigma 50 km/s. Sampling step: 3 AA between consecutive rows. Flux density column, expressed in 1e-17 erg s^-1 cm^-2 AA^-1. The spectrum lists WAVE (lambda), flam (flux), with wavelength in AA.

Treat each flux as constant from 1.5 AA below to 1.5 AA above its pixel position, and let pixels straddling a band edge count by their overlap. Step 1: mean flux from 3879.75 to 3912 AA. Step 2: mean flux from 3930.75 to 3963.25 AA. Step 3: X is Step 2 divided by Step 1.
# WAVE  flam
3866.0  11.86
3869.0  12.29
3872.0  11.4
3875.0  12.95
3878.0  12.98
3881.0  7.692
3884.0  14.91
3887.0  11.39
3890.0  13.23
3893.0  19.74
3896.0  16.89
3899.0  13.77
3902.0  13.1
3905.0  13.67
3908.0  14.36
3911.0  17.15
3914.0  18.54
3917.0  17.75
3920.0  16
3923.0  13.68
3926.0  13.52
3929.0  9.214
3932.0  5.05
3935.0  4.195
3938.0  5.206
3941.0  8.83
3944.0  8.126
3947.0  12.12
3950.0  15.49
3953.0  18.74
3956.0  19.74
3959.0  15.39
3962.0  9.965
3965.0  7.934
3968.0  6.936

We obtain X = 0.79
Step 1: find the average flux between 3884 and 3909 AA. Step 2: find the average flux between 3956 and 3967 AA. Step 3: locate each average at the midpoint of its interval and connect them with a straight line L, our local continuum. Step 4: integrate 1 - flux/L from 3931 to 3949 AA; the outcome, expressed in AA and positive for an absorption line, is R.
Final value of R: 7.4 AA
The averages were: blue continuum 14.5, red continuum 12.1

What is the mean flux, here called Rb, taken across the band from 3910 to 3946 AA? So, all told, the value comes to 11.4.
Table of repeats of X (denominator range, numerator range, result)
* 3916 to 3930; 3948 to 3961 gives 1.20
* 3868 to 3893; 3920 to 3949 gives 0.75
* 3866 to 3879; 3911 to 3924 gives 1.35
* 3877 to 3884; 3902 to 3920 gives 1.44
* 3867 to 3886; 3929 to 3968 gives 0.89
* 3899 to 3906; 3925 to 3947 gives 0.59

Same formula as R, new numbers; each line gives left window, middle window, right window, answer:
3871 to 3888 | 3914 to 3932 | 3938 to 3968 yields -2.32 AA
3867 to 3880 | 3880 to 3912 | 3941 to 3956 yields -3.90 AA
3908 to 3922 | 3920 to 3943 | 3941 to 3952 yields 8.71 AA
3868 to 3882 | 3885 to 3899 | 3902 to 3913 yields -1.84 AA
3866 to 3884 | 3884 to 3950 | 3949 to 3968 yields -0.06 AA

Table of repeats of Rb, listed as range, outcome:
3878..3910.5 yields 13.9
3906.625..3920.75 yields 16.8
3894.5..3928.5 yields 15.1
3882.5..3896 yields 15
